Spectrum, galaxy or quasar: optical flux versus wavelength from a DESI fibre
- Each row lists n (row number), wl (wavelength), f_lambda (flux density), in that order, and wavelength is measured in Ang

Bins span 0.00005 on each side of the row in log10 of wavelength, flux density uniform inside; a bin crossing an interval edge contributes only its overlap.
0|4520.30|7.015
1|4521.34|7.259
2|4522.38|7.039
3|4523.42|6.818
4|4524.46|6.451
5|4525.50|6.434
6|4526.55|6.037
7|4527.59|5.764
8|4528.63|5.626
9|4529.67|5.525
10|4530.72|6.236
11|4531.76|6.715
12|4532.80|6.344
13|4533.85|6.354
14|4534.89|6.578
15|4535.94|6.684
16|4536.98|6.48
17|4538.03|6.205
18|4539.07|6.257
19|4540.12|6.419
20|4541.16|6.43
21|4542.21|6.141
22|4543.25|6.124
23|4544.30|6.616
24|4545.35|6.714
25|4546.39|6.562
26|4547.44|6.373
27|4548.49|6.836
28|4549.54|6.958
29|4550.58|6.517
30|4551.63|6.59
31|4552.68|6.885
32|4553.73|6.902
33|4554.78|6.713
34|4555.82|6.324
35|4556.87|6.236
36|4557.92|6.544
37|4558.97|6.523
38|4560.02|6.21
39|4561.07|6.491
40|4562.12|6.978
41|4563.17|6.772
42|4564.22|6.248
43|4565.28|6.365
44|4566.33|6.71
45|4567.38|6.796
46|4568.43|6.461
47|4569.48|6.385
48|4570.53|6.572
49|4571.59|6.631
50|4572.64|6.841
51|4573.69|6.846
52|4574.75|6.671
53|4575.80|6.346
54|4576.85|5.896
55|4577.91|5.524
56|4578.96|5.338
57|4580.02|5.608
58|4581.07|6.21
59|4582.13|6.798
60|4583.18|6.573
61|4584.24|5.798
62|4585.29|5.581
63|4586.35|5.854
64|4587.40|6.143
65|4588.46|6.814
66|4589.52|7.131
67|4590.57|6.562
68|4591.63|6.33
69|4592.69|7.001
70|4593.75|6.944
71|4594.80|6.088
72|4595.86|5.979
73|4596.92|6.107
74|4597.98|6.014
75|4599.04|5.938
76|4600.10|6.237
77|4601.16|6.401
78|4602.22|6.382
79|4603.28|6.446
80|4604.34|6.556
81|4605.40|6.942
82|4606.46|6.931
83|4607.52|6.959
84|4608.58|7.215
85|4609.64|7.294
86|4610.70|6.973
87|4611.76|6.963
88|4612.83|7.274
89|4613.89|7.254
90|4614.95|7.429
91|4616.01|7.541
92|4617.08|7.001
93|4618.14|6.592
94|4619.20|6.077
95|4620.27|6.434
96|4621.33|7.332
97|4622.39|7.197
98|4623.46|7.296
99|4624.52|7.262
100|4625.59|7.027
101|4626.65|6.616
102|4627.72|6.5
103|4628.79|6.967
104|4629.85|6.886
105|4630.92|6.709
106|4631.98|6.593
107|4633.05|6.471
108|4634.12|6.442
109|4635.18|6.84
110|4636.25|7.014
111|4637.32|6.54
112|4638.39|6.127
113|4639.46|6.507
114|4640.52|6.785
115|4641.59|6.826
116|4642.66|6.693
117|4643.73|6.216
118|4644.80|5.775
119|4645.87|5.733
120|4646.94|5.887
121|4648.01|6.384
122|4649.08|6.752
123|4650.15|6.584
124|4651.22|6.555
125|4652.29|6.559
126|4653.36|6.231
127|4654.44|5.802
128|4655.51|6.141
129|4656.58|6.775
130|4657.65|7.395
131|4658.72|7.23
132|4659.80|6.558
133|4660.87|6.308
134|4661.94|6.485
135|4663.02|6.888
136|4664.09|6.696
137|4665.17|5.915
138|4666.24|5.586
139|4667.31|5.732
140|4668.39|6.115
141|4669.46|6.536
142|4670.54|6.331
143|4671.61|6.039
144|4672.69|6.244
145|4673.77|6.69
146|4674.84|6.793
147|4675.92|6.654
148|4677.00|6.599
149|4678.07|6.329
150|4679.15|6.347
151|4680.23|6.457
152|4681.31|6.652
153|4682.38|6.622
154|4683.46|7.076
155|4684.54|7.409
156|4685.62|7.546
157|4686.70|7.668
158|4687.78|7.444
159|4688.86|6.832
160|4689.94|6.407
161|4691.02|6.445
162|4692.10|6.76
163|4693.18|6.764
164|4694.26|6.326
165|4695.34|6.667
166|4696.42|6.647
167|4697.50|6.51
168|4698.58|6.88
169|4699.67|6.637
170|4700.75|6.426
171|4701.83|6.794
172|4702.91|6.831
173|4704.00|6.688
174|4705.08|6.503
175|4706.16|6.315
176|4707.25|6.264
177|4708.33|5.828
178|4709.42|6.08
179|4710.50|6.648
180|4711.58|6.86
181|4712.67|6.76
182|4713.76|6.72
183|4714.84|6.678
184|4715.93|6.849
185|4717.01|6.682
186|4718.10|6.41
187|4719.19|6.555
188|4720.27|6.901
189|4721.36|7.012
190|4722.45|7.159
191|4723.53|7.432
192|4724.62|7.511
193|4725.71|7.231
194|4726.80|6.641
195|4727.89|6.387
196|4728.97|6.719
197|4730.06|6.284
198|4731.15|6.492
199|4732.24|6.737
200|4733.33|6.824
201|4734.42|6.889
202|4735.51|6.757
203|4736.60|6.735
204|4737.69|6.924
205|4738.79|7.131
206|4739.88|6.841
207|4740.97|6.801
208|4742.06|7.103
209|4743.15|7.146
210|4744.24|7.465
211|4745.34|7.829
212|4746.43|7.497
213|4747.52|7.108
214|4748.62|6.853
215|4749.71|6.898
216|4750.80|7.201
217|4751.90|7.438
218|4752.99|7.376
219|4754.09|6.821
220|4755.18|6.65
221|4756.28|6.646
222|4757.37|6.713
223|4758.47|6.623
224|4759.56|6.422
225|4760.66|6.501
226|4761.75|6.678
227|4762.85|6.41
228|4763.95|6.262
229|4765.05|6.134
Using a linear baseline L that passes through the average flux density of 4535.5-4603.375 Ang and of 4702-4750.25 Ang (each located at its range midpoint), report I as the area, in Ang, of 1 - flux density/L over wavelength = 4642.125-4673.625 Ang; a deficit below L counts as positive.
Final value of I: 1.4 Ang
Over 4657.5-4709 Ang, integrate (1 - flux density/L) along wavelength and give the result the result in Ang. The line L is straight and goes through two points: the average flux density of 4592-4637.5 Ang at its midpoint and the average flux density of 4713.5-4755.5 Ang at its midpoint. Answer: 2.0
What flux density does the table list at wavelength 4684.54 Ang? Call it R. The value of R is 7.409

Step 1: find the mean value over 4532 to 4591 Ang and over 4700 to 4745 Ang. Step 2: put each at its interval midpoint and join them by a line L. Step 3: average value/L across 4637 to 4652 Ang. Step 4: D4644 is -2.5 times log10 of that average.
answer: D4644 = 0.04 mag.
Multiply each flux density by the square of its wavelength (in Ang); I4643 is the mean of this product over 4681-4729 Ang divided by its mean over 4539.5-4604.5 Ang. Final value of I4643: 1.1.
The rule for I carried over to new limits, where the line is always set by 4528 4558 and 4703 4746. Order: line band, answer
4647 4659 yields 0.2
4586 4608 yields 0.3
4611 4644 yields -1.1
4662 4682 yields 1.0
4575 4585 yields 0.8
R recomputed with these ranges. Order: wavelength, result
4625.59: 7.027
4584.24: 5.798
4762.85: 6.41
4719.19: 6.555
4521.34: 7.259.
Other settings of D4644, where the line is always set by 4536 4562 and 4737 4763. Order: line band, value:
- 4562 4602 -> 0.04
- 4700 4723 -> 0.04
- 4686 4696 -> 0.00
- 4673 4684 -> 0.03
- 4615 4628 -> -0.04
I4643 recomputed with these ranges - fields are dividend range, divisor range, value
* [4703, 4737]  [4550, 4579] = 1.10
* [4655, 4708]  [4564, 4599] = 1.09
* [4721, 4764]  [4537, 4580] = 1.16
